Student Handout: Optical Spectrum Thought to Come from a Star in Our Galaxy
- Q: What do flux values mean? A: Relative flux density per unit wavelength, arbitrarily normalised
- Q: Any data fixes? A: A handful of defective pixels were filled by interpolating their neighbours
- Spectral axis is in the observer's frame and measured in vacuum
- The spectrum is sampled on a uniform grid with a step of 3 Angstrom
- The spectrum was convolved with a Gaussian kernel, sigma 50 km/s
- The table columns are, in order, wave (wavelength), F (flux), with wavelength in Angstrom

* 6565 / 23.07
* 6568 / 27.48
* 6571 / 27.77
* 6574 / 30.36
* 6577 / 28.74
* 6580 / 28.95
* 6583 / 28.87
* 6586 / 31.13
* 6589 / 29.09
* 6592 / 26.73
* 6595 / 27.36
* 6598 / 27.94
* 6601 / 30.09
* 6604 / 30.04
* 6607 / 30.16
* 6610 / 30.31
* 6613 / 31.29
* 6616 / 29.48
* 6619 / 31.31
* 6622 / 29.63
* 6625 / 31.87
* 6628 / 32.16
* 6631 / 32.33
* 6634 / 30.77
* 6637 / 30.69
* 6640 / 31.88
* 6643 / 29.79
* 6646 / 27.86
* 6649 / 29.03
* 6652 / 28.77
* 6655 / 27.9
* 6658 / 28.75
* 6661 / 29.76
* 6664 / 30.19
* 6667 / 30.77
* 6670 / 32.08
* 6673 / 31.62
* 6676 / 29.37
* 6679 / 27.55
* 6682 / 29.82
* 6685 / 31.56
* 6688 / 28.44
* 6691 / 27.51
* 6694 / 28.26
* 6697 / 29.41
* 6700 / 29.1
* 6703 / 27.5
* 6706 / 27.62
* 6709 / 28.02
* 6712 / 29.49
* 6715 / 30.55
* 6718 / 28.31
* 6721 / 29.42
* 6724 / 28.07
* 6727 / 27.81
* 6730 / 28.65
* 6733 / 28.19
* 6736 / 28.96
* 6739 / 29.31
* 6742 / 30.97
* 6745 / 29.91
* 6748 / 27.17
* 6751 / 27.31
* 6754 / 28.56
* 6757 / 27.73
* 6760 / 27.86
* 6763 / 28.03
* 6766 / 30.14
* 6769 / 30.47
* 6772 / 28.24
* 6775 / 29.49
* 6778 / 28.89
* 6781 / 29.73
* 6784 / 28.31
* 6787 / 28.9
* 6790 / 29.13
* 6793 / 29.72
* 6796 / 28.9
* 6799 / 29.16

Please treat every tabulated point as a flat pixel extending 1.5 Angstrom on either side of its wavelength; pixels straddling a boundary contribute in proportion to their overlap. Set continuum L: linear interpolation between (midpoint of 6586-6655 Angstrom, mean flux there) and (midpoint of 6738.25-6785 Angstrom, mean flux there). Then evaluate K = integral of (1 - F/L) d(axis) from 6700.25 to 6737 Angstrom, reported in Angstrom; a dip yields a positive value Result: 0.8 Angstrom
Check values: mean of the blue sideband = 29.9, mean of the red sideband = 28.9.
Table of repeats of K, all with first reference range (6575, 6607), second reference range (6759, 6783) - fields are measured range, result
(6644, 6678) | -0.69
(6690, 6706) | 0.41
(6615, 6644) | -2.03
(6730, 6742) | 0.01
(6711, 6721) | -0.13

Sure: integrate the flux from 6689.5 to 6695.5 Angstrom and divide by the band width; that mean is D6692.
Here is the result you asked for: 27.9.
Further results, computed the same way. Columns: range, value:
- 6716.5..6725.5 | 28.6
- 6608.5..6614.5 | 30.8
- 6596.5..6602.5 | 29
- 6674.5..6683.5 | 28.9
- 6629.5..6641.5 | 31.4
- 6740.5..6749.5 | 29.3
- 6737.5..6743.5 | 30.1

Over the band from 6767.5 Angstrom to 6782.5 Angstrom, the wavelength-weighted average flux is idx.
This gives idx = 29.4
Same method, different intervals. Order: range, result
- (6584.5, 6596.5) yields 28.6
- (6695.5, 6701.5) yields 29.3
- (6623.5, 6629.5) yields 32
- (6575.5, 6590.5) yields 29.4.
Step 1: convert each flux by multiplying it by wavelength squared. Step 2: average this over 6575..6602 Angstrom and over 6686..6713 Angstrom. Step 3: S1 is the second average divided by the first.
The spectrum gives 1.02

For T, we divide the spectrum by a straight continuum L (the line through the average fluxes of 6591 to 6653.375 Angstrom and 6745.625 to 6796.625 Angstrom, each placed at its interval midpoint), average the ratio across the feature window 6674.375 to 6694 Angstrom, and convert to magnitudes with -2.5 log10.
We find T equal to 0.02 mag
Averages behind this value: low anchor 30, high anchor 28.8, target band 29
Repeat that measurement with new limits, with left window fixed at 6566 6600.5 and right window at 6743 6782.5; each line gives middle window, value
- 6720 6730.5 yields 0.01 mag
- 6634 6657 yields -0.03 mag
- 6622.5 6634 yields -0.11 mag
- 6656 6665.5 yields -0.03 mag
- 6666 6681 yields -0.06 mag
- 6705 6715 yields 0.00 mag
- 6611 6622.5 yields -0.07 mag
